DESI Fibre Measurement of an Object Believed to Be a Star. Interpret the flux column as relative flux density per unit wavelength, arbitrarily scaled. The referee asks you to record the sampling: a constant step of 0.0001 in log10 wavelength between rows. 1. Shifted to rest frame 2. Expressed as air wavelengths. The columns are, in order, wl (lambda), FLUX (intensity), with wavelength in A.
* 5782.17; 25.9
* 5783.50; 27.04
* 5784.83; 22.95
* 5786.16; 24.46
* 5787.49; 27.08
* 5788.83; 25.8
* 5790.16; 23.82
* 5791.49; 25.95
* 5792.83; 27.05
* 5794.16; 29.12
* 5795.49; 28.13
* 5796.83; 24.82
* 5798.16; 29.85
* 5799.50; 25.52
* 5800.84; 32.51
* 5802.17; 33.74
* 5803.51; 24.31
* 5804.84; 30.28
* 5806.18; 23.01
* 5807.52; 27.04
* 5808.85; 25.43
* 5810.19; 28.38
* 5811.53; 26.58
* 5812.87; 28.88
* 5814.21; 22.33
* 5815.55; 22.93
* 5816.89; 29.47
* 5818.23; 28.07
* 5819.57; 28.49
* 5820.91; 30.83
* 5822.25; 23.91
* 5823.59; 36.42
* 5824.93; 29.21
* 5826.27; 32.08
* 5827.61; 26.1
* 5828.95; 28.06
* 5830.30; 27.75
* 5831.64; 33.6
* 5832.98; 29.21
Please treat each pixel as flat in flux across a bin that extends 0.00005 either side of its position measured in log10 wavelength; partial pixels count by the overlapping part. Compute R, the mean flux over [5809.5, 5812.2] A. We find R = 27.4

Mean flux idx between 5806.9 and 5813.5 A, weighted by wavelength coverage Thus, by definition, 27.3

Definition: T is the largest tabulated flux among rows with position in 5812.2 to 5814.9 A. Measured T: 28.88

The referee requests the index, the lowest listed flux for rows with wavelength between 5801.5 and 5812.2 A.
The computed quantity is 23.01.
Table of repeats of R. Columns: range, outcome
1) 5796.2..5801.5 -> 28.2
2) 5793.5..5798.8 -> 28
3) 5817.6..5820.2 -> 28.3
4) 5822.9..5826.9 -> 32.6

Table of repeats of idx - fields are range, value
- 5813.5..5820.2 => 26.2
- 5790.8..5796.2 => 27.5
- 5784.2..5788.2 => 24.8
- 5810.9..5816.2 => 25.2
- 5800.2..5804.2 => 30.2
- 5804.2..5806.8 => 26.6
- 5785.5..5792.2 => 25.4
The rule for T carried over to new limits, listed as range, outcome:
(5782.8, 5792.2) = 27.08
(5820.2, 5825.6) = 36.42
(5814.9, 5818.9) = 29.47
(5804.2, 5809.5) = 30.28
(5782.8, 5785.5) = 27.04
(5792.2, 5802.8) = 33.74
